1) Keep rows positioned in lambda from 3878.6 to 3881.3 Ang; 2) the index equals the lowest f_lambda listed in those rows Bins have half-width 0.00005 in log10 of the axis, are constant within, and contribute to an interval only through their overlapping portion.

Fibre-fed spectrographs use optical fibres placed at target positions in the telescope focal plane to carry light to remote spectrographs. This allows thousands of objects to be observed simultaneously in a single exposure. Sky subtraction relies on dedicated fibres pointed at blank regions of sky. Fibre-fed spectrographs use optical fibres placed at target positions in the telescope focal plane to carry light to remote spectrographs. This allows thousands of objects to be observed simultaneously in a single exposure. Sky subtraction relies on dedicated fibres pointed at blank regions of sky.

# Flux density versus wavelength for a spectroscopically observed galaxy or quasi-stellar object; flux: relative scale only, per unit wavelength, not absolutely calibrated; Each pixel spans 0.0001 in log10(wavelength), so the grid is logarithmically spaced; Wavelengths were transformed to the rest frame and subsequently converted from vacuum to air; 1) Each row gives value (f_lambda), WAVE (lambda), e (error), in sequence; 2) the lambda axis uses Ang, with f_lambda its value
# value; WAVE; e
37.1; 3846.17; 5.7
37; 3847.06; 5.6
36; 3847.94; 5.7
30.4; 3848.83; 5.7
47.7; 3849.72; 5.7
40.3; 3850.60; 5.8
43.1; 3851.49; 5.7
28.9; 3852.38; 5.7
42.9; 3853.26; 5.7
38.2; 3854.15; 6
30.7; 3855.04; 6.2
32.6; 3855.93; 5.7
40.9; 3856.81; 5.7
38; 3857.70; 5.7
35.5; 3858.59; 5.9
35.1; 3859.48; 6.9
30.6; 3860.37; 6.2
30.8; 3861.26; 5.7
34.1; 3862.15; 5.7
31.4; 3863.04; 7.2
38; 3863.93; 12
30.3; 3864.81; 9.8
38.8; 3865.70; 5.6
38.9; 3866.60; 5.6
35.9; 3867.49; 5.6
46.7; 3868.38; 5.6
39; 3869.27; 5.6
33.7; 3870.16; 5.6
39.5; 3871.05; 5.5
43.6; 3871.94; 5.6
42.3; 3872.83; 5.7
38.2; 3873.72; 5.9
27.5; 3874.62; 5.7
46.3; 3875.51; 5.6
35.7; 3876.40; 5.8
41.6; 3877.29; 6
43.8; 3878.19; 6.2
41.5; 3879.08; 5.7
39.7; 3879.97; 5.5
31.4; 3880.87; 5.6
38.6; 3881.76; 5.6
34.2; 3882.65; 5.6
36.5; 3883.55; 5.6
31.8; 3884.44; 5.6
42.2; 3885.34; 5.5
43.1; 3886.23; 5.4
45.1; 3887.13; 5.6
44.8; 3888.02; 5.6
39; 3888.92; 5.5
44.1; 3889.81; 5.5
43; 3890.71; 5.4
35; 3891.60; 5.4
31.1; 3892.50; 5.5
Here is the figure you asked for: 31.4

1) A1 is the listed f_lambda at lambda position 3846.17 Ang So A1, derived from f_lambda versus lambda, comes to 37.1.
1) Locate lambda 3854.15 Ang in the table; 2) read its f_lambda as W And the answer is 38.2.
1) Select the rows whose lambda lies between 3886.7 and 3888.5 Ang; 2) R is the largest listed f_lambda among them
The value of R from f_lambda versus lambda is 45.1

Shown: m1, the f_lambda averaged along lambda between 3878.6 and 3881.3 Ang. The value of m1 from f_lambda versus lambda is 37.7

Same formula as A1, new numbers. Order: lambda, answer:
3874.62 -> 27.5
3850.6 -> 40.3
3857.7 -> 38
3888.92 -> 39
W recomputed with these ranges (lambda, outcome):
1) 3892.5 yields 31.1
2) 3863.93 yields 38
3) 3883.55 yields 36.5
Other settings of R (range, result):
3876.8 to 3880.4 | 43.8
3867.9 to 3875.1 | 46.7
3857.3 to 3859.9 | 38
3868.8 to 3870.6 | 39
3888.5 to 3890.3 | 44.1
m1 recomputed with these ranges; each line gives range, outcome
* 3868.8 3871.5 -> 37.6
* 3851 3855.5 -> 36.7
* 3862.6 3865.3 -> 33.4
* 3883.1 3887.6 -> 39.8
